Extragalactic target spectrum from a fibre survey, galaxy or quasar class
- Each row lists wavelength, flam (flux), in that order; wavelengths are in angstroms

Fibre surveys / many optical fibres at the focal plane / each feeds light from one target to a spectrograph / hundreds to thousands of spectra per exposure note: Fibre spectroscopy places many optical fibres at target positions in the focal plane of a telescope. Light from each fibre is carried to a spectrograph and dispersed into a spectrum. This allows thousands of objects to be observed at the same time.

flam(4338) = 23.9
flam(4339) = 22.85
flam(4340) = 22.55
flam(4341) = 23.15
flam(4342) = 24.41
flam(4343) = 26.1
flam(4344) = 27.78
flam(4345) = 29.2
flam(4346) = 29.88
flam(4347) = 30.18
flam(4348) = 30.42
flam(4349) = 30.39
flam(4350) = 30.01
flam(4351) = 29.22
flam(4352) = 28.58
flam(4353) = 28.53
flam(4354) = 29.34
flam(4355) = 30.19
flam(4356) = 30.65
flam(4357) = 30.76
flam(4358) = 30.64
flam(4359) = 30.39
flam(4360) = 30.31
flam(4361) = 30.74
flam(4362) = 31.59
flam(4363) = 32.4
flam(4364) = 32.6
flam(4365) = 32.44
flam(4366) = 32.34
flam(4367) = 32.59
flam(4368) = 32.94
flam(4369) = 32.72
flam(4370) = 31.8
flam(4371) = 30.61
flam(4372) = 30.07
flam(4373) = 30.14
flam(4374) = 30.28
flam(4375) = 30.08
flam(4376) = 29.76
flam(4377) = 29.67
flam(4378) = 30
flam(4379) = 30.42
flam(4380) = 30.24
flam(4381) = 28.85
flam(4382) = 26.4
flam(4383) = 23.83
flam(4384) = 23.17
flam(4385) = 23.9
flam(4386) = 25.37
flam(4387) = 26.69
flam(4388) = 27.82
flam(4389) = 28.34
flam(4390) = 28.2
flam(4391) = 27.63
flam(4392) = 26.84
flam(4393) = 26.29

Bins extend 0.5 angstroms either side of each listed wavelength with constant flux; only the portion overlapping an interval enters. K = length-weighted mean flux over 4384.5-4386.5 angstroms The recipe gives 24.6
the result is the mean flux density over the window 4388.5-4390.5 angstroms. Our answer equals 28.3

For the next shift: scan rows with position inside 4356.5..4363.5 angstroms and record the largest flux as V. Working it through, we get 32.4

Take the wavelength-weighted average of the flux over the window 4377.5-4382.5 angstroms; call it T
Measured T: 29.2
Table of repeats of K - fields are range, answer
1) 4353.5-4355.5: 29.8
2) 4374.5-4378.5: 29.9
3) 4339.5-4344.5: 24.8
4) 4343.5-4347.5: 29.3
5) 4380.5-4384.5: 25.6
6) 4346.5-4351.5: 30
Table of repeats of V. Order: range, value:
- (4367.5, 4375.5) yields 32.94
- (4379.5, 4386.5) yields 30.24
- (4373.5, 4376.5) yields 30.28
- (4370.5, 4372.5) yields 30.61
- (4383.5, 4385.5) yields 23.9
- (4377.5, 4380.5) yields 30.42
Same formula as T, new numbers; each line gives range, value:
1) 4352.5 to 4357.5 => 29.9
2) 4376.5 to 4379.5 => 30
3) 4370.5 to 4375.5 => 30.2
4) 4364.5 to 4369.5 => 32.6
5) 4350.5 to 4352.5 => 28.9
